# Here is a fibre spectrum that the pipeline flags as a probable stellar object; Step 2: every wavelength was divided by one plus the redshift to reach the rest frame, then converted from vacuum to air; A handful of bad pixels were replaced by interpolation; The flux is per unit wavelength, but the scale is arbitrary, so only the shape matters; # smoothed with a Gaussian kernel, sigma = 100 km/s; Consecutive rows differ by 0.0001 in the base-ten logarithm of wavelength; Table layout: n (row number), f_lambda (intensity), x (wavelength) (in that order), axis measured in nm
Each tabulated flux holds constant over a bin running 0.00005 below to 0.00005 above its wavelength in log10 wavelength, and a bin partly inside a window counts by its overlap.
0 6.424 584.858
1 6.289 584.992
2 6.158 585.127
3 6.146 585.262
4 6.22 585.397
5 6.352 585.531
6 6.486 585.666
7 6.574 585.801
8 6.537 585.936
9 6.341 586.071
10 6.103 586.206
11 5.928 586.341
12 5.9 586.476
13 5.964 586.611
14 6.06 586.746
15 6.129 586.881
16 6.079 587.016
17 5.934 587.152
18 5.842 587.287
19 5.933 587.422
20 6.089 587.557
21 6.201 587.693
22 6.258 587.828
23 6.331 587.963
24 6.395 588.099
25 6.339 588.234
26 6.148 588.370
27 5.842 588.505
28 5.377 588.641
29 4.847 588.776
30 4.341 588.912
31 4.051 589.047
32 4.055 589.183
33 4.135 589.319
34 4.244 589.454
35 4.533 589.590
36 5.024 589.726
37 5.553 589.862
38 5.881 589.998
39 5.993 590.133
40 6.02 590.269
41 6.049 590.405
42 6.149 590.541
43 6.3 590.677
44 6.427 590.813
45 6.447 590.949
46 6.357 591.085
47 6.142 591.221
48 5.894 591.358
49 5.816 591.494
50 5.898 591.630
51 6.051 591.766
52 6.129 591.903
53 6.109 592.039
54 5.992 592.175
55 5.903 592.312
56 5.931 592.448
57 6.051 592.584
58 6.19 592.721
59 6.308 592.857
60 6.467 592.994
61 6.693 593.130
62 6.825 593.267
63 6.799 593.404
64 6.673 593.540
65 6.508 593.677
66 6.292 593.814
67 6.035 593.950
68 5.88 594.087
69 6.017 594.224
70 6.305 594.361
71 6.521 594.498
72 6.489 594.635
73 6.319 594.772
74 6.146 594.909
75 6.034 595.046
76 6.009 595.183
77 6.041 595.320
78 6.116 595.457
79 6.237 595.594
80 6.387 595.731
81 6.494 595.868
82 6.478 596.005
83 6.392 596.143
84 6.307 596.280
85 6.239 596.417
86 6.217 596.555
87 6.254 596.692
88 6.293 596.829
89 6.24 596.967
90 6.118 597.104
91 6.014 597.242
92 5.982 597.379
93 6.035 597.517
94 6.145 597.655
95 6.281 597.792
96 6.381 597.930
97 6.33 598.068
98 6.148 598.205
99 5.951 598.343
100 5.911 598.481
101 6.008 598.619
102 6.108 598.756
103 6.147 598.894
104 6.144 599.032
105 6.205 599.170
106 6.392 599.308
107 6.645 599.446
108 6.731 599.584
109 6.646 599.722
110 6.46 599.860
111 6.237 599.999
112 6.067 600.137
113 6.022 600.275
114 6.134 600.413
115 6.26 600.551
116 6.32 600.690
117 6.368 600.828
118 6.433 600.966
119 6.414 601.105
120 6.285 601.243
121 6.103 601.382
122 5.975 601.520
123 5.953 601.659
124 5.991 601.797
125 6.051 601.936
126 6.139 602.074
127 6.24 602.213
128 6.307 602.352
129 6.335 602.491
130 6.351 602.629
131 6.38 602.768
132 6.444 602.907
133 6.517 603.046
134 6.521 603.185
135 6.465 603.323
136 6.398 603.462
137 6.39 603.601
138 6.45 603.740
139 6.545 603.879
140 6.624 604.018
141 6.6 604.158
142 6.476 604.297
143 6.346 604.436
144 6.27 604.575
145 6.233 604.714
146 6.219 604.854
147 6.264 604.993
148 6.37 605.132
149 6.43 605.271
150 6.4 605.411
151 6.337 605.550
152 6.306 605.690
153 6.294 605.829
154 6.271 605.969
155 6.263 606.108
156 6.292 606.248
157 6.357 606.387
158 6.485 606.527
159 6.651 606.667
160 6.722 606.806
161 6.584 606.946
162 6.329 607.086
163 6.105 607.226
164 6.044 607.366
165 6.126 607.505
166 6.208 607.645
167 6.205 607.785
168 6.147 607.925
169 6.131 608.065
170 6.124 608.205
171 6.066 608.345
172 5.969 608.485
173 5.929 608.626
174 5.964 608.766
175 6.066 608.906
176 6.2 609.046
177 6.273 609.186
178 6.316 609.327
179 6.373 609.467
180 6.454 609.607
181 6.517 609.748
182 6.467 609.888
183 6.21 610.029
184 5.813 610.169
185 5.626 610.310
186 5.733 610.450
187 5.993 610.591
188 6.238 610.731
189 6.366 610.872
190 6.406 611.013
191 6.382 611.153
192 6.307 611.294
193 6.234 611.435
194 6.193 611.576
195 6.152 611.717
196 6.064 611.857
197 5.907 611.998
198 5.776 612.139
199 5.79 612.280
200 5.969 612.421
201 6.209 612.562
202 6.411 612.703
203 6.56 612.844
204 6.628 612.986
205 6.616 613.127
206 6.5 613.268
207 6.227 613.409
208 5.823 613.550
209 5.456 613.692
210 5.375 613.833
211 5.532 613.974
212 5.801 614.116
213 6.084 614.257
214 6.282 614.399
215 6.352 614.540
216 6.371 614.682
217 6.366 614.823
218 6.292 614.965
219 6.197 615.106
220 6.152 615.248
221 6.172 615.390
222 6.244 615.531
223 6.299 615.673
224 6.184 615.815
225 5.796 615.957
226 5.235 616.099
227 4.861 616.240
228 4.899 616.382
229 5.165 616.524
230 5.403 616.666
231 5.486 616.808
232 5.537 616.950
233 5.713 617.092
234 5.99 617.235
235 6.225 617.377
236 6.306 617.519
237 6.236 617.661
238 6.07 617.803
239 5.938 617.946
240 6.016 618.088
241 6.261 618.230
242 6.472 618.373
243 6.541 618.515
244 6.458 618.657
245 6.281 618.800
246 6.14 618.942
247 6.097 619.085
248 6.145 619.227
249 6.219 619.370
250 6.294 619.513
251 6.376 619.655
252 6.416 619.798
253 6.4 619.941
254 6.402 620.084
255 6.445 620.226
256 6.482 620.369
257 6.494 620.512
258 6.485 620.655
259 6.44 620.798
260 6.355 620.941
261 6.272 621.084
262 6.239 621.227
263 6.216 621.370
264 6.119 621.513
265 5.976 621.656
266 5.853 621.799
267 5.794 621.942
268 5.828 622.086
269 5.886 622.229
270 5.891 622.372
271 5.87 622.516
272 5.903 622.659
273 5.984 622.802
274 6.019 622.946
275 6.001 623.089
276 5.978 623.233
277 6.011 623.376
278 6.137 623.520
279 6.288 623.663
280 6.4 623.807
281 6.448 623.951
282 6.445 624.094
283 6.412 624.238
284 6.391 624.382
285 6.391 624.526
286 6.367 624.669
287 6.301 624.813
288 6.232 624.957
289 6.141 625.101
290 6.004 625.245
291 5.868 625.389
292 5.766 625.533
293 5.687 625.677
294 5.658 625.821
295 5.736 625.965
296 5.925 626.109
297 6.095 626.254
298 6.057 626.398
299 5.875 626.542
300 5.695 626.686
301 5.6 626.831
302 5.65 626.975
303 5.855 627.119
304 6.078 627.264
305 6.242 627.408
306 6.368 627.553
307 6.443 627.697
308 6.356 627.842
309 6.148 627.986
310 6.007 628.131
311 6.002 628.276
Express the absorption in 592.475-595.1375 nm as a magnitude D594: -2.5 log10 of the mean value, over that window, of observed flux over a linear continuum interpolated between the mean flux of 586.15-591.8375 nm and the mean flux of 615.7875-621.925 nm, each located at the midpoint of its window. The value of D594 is -0.097 mag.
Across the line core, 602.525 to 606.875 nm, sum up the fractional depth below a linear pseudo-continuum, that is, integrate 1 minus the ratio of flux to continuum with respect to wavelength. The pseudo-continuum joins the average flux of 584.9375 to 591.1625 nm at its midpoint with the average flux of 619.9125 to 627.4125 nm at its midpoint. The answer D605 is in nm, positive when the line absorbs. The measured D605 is -0.33 nm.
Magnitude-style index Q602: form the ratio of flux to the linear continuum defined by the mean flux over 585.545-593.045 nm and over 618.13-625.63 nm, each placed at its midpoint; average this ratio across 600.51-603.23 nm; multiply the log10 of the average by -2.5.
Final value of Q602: -0.05 mag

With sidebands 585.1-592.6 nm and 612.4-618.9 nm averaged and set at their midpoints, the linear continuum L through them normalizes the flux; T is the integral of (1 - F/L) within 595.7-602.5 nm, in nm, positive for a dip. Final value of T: -0.36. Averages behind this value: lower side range 5.85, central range 6.23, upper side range 6.02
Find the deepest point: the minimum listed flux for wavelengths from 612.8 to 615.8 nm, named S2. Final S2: 5.375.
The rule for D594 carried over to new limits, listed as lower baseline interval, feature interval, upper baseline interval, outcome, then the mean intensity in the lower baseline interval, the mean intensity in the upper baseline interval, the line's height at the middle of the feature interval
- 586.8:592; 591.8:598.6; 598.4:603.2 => -0.043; 5.72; 6.26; 5.99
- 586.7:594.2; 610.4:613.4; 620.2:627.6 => -0.035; 5.89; 6.09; 6.02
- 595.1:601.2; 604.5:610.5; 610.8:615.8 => -0.008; 6.24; 6.16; 6.19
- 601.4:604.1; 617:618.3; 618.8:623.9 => 0.022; 6.32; 6.17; 6.2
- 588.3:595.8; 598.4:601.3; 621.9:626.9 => -0.061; 5.91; 6.03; 5.94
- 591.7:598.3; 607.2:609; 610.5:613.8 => 0.018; 6.24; 6.17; 6.19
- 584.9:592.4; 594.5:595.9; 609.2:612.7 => -0.052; 5.86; 6.15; 5.95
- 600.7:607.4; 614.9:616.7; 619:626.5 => 0.082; 6.34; 6.15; 6.22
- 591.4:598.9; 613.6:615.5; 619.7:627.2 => 0.018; 6.21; 6.1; 6.13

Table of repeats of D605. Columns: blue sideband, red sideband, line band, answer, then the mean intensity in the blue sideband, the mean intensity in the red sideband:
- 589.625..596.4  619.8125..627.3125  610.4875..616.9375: 0.12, 6.18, 6.09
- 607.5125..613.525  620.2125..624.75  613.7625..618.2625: 0.20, 6.18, 6.18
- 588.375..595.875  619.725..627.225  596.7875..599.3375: -0.08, 5.91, 6.1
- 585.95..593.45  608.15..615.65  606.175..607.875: -0.07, 5.87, 6.14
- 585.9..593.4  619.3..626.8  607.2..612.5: -0.09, 5.87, 6.13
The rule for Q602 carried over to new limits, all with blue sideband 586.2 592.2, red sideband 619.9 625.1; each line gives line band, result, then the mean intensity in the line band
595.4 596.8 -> -0.08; 6.32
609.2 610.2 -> -0.05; 6.32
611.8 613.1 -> -0.02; 6.16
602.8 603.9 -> -0.09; 6.46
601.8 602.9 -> -0.06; 6.25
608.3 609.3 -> -0.01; 6.07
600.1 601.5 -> -0.06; 6.24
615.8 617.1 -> 0.14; 5.38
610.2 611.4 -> -0.01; 6.12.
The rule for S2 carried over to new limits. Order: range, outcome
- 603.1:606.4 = 6.219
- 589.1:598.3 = 4.055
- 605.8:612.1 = 5.626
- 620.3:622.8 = 5.794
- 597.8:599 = 5.911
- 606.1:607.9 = 6.044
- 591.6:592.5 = 5.898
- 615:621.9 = 4.861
